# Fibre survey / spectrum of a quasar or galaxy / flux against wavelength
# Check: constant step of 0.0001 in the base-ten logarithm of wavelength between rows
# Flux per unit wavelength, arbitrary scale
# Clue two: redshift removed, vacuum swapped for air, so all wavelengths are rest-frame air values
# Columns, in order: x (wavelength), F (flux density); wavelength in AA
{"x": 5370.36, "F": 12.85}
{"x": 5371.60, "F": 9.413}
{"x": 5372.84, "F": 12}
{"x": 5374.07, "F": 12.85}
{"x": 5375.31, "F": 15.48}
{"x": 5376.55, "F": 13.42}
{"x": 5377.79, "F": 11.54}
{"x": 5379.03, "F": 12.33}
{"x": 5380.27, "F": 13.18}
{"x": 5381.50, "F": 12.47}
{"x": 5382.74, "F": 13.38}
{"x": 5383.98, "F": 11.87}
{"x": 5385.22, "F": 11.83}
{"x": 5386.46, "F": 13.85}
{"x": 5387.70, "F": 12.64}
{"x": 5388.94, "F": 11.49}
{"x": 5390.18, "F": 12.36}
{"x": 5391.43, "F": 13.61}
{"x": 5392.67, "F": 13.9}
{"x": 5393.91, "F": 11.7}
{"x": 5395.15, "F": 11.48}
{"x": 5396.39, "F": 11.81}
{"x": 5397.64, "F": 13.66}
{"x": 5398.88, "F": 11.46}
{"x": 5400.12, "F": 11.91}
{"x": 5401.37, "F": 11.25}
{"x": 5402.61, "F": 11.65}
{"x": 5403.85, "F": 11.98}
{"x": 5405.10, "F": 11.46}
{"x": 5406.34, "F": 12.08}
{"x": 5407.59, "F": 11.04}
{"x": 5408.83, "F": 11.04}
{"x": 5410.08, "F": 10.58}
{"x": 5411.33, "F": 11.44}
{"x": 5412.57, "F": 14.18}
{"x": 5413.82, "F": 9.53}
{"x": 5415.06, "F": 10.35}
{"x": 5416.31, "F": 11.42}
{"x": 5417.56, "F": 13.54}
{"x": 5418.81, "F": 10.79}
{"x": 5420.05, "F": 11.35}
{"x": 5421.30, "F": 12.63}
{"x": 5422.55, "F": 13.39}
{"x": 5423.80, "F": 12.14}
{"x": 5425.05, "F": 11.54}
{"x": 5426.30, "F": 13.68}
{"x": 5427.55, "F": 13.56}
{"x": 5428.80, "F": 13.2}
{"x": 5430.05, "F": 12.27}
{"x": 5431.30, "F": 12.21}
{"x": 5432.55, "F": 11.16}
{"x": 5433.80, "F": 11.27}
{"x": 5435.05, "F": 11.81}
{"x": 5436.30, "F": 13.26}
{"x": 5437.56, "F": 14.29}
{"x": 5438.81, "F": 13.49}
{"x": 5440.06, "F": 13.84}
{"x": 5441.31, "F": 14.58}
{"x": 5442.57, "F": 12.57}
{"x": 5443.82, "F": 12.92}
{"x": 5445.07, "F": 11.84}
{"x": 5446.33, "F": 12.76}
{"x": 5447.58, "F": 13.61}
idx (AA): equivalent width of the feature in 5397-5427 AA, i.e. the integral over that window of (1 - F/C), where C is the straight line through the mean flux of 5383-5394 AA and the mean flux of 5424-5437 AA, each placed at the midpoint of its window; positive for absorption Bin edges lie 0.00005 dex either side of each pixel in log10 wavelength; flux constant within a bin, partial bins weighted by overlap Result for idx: 1.59 AA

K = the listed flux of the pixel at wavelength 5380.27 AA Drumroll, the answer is 13.18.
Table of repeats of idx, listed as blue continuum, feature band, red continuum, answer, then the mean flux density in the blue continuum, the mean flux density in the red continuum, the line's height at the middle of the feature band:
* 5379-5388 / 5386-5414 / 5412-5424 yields 0.71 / 12.7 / 11.9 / 12.3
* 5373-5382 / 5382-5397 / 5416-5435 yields 0.38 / 13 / 12.3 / 12.8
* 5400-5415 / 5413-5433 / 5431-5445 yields 0.14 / 11.5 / 12.8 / 12.2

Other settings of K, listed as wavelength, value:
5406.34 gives 12.08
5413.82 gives 9.53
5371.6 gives 9.413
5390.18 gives 12.36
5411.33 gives 11.44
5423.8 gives 12.14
